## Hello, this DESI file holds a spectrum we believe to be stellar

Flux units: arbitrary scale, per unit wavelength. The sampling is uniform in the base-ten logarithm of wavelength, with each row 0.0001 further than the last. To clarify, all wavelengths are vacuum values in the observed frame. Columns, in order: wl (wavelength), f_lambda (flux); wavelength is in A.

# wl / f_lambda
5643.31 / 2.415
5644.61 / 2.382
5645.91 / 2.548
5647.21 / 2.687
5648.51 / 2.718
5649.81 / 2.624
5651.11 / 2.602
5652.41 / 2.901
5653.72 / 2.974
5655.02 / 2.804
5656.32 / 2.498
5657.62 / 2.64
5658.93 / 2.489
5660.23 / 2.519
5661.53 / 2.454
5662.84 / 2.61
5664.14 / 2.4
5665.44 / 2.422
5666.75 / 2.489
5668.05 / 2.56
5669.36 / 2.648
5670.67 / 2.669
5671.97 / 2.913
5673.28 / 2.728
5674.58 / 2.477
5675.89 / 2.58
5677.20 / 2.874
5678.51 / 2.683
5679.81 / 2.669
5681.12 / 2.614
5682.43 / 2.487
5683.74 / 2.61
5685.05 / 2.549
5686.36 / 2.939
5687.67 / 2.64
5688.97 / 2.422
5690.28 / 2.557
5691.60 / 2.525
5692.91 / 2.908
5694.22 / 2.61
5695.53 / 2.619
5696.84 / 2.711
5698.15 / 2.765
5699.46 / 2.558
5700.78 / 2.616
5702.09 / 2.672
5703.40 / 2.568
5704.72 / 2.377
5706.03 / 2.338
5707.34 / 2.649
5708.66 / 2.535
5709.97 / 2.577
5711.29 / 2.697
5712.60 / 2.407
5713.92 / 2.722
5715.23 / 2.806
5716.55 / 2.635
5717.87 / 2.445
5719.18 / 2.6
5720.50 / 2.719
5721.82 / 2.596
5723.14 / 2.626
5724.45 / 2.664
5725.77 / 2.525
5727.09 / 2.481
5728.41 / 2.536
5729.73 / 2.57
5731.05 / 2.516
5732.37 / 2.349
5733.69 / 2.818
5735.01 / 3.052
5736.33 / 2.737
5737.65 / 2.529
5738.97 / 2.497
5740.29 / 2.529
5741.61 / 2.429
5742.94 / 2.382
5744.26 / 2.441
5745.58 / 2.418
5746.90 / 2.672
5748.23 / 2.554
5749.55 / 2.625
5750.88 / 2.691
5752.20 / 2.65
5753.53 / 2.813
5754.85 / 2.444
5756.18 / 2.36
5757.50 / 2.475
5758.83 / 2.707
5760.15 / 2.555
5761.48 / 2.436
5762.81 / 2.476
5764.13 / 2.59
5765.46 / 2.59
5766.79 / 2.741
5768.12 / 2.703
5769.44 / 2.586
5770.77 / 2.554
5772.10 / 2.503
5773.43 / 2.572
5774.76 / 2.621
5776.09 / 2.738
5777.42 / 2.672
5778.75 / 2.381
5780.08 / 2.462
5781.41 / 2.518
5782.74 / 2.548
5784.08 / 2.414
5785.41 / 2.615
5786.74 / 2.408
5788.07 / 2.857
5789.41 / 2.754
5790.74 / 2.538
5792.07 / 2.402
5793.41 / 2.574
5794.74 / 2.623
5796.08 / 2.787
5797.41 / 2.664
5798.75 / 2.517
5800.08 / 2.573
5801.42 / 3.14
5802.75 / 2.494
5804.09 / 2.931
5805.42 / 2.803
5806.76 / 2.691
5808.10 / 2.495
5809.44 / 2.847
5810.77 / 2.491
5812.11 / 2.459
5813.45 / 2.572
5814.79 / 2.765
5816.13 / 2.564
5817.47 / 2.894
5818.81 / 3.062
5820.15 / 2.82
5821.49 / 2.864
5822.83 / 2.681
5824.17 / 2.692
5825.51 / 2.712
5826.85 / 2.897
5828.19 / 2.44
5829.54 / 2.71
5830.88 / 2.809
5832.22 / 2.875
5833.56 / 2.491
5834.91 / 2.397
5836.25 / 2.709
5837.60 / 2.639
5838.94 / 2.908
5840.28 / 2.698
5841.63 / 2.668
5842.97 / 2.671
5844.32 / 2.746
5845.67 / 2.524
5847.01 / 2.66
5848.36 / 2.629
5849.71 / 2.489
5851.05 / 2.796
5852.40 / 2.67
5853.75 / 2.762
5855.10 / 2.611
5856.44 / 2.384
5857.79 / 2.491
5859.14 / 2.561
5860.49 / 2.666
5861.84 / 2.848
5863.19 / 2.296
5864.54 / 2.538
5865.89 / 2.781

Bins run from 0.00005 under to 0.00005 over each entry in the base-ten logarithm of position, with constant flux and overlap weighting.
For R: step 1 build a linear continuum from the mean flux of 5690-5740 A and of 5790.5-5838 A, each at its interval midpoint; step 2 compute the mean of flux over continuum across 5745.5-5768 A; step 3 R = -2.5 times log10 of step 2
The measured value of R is 0.02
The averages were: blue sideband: 2.61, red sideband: 2.69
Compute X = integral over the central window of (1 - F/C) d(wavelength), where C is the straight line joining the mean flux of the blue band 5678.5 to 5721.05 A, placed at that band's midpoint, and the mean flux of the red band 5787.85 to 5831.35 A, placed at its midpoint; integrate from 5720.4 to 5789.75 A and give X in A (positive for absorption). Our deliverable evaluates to 2.0 A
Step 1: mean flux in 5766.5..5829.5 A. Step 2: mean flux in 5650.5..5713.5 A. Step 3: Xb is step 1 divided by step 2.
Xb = 1.0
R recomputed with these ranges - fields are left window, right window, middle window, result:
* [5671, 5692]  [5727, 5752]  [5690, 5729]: 0.00 mag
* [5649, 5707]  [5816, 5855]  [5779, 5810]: 0.02 mag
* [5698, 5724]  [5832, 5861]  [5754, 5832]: -0.01 mag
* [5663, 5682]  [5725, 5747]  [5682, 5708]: 0.00 mag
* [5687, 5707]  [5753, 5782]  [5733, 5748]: 0.00 mag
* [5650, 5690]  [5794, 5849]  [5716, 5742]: 0.03 mag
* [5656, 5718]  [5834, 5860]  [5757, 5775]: 0.02 mag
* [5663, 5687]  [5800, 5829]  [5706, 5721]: 0.02 mag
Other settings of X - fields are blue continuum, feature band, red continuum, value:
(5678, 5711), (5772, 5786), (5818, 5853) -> 0.6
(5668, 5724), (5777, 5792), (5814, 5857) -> 0.7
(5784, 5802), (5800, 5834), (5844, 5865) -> -1.3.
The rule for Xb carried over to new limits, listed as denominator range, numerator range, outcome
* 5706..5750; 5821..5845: 1.05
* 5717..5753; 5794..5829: 1.05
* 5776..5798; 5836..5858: 1.03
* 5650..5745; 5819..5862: 1.03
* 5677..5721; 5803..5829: 1.04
